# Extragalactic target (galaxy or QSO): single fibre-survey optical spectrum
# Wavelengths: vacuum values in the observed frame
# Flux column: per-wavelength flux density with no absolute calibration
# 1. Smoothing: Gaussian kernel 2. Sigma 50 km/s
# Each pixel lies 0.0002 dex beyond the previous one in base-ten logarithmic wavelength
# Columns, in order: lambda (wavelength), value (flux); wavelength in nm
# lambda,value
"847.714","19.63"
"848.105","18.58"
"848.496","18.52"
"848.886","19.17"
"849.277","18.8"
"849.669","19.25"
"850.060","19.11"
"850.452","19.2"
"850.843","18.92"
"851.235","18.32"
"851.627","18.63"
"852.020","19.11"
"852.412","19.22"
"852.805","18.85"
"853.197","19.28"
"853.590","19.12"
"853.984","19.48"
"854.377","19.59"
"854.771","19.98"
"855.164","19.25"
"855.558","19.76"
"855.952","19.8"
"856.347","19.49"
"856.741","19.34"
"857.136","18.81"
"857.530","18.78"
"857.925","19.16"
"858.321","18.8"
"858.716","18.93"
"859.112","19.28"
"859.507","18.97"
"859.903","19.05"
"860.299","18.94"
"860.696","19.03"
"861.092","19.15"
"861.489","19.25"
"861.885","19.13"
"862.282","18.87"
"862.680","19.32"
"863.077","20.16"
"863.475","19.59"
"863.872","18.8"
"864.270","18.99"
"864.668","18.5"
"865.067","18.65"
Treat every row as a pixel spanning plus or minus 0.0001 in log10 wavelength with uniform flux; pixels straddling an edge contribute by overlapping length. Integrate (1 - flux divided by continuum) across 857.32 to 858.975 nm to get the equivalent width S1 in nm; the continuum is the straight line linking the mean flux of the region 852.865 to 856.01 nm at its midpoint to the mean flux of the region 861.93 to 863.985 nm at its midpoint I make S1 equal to 0.043 nm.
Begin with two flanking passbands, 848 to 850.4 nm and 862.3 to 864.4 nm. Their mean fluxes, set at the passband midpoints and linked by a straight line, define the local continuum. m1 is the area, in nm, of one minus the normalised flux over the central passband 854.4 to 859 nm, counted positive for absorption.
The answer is -0.035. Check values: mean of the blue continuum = 18.9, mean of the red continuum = 19.3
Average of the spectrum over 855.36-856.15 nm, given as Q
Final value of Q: 19.8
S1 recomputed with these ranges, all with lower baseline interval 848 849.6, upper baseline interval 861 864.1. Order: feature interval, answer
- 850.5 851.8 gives 0.01 nm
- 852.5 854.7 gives -0.04 nm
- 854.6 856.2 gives -0.05 nm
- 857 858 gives 0.01 nm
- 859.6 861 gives 0.01 nm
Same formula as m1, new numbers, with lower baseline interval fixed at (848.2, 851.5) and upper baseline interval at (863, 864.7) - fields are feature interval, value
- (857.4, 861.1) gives 0.02 nm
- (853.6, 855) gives -0.04 nm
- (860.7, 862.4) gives 0.01 nm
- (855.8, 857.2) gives -0.03 nm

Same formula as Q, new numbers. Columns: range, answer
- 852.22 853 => 19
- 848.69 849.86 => 19.1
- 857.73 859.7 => 19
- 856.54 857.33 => 19.1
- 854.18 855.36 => 19.6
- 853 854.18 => 19.3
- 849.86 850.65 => 19.2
